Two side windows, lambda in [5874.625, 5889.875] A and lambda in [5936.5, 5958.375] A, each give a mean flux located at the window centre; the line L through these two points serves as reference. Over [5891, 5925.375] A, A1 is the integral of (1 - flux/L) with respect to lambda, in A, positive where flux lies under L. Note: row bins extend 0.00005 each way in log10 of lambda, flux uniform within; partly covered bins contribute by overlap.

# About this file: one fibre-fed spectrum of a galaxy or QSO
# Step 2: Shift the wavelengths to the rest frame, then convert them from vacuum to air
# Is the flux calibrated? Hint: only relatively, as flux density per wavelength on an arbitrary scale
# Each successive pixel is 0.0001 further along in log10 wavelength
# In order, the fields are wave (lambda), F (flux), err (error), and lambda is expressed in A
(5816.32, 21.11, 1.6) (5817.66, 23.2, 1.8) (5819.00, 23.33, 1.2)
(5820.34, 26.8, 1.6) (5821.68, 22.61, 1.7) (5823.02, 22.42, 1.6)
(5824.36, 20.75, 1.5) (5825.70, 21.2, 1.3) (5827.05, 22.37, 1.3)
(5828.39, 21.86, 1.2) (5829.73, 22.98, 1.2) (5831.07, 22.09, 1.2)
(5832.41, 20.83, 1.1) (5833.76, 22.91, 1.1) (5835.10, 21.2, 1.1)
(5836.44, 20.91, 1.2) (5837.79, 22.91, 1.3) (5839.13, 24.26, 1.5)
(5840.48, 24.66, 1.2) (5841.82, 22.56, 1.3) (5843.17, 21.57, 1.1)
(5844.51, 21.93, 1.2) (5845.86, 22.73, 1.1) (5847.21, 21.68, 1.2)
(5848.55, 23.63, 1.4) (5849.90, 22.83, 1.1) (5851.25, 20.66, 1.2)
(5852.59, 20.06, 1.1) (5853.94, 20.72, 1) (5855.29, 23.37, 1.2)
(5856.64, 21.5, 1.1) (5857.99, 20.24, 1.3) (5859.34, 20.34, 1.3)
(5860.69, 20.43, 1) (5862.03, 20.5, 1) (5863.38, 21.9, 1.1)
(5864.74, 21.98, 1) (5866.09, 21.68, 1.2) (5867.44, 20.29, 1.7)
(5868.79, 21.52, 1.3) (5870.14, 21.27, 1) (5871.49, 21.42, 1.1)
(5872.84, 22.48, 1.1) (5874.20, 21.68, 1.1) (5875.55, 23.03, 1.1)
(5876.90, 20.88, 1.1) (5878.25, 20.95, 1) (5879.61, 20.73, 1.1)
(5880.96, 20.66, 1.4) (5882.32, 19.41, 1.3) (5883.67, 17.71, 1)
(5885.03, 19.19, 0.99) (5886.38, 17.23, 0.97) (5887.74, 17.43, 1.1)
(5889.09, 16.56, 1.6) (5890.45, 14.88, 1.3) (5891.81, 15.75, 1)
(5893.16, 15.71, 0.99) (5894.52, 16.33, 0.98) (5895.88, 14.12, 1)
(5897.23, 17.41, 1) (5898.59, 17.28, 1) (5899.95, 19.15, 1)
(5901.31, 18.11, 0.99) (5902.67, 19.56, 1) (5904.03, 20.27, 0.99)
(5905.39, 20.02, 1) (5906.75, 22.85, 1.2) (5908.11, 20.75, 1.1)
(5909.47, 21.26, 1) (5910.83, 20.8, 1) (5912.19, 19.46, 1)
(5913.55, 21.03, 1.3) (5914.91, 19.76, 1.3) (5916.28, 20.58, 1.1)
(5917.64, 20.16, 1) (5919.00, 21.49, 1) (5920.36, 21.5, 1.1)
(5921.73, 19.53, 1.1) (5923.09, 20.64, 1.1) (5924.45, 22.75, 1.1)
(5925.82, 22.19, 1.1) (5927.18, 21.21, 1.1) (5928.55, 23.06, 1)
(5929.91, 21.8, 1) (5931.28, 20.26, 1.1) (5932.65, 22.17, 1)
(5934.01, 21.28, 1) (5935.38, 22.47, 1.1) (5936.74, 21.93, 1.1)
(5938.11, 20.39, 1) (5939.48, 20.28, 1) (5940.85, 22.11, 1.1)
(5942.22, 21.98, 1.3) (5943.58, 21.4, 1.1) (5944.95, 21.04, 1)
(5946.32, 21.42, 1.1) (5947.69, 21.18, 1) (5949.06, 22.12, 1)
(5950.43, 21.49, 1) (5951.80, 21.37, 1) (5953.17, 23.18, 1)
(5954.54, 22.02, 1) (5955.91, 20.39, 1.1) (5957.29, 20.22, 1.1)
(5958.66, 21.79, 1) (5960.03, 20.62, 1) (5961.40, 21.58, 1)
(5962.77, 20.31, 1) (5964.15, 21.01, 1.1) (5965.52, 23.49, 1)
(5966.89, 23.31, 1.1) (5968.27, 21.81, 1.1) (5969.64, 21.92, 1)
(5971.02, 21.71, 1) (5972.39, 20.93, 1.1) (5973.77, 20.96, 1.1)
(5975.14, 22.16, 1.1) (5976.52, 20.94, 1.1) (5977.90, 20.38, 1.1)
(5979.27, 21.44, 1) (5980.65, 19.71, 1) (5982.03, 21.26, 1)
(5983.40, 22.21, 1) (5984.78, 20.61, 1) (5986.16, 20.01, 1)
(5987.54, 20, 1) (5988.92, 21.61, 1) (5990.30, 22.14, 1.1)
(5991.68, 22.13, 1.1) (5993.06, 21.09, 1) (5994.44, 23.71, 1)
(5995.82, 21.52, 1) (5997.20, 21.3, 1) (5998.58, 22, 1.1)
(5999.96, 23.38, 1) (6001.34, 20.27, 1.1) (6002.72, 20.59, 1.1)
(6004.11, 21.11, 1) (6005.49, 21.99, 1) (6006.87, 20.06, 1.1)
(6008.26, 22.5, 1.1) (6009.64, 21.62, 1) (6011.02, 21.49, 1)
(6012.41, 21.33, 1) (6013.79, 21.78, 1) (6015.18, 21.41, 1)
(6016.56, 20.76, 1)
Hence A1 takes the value 1.3 A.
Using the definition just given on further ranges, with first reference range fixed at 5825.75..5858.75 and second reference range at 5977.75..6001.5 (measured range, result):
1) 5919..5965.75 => 0.4 A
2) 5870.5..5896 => 3.5 A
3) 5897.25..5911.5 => 1.3 A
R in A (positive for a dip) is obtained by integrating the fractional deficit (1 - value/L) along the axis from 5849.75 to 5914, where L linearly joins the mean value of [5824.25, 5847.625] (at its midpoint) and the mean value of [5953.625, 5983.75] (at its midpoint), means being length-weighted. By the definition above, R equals 6.2 A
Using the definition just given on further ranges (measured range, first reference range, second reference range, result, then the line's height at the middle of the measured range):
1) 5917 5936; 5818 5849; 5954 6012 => 0.32 A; 21.8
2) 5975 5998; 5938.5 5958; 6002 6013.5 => 0.09 A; 21.4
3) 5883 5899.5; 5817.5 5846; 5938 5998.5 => 4.03 A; 22.1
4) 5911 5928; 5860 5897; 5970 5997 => -0.59 A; 20.2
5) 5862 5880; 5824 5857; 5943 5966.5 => 0.36 A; 21.9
